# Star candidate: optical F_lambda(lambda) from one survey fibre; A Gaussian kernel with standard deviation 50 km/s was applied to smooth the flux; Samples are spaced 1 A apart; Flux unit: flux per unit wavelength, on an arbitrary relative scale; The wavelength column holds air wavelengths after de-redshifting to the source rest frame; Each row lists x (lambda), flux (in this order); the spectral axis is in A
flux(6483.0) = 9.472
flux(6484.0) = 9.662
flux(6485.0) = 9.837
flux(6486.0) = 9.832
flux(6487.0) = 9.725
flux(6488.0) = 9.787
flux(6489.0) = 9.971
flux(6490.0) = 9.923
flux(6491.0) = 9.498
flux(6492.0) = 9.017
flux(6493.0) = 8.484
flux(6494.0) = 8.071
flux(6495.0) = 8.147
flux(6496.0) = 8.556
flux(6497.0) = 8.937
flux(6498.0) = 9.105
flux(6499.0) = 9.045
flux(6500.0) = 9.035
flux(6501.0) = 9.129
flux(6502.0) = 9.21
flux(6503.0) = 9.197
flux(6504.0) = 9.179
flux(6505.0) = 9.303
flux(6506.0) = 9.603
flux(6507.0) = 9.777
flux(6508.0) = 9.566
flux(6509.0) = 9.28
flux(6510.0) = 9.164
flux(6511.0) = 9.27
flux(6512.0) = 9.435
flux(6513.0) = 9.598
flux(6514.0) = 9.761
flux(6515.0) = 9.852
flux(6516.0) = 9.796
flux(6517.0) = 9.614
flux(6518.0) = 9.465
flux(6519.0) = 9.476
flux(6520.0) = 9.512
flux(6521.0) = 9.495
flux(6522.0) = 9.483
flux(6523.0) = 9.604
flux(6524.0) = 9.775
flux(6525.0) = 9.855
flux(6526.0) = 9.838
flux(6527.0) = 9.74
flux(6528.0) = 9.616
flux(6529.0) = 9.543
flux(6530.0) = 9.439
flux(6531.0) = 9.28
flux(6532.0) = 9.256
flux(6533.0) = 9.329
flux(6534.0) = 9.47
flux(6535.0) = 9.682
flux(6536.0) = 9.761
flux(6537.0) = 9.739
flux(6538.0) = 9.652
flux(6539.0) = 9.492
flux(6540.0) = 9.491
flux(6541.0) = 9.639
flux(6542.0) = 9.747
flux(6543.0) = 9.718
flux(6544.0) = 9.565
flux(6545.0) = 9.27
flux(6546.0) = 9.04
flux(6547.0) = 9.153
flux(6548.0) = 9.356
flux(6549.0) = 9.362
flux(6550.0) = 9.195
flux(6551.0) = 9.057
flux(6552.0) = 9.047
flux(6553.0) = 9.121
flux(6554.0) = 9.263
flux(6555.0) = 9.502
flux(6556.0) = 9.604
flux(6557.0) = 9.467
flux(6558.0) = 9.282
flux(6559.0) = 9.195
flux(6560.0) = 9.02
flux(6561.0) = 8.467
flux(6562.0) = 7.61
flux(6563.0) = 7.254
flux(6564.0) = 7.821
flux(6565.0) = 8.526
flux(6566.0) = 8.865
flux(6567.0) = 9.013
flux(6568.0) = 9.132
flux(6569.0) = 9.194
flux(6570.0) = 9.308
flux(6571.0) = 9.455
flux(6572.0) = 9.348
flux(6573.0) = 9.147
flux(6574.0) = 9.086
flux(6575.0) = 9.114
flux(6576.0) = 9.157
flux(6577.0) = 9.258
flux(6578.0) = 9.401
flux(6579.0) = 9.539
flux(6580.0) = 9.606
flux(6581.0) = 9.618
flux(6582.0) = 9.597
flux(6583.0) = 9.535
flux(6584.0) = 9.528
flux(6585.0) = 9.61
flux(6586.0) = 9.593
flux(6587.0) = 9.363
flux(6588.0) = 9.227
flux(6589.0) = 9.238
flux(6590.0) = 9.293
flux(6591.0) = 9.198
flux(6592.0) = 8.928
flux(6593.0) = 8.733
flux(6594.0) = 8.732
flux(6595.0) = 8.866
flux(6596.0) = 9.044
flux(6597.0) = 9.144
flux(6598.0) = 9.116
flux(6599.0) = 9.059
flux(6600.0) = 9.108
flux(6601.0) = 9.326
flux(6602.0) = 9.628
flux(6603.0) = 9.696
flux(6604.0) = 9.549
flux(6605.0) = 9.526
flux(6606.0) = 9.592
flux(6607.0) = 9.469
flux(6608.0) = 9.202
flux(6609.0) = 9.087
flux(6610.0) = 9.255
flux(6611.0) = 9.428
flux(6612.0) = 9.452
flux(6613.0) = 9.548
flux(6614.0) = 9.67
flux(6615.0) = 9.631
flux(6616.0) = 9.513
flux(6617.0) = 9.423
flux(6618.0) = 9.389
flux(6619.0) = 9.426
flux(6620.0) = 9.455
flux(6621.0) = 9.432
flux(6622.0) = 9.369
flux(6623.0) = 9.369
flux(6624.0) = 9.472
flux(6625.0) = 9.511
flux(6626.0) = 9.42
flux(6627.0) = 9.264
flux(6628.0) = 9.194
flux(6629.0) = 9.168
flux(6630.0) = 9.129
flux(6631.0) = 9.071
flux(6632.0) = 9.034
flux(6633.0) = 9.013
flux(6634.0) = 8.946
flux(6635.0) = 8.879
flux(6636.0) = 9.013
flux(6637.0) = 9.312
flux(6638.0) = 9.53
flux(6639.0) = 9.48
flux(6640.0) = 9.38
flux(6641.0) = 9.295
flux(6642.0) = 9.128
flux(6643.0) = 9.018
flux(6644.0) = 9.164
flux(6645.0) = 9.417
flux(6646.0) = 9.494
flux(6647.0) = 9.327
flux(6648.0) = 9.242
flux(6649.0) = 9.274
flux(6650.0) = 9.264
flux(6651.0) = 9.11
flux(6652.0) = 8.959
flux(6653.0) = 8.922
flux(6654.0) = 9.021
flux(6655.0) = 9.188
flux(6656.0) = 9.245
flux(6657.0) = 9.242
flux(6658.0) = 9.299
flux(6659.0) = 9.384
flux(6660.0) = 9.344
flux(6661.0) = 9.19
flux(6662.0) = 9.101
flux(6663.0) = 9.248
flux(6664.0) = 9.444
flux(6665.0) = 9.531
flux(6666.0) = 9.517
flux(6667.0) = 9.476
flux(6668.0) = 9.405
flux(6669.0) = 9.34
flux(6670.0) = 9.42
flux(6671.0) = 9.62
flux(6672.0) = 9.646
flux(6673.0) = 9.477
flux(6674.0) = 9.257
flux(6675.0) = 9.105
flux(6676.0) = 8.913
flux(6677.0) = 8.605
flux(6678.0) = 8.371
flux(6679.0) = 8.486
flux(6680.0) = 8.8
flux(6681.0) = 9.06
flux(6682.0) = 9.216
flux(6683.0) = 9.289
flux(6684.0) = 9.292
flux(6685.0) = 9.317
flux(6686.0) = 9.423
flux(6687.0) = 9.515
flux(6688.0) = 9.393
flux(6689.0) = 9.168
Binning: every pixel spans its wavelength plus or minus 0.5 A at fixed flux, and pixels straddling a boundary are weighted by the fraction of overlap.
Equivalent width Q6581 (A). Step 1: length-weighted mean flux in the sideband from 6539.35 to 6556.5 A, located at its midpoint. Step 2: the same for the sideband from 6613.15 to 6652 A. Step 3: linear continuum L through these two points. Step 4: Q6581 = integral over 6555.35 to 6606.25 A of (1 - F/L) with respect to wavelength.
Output 1.0 A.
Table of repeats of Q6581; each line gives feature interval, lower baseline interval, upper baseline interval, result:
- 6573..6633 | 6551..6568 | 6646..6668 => -2.00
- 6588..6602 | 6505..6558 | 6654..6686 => 0.42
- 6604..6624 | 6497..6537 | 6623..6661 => -0.34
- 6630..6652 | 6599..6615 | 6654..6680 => 0.26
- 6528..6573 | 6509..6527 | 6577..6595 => 1.22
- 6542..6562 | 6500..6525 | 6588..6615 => 0.36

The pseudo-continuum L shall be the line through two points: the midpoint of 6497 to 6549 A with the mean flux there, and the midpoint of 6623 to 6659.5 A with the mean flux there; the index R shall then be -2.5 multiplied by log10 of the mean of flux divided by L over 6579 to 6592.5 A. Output -0.009 mag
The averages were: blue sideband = 9.47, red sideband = 9.22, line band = 9.42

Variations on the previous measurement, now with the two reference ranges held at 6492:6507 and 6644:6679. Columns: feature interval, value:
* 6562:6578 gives 0.02 mag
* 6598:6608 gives -0.03 mag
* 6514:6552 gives -0.06 mag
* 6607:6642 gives -0.02 mag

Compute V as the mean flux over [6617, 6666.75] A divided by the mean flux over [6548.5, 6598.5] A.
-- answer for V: 1.02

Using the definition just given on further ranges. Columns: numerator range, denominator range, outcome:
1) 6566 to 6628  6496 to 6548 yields 0.99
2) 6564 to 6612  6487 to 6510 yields 1.01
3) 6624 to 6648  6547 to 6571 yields 1.03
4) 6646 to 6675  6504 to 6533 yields 0.98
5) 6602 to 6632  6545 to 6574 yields 1.04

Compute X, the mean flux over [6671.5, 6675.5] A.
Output 9.37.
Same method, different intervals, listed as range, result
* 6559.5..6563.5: 8.09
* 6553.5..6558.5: 9.42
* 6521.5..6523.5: 9.54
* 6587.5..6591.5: 9.24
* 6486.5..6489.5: 9.83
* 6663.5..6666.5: 9.5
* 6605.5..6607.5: 9.53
